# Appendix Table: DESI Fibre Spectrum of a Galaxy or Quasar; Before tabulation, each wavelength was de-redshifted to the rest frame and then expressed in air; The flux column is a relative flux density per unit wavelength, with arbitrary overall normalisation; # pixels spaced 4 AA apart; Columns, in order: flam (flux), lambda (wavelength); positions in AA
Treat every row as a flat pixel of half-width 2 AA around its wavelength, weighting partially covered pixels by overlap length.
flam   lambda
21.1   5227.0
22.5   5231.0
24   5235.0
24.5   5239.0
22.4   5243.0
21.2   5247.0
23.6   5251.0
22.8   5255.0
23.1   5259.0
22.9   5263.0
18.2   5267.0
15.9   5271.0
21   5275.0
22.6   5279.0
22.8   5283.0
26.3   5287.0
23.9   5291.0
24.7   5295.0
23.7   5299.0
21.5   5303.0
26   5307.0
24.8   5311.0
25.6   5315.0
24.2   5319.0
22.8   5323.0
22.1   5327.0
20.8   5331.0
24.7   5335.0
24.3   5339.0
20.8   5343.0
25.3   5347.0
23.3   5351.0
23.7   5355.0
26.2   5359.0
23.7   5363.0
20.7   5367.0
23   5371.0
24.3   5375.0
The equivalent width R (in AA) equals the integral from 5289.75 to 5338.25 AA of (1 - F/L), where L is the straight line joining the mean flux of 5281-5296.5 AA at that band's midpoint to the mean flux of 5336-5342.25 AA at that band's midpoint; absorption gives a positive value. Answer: 0.6 AA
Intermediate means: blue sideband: 24.4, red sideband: 23.7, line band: 23.7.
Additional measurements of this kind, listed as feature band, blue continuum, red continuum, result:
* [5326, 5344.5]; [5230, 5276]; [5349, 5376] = 0.4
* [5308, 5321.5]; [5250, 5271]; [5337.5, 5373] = -1.4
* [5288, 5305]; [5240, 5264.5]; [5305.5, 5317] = 0.8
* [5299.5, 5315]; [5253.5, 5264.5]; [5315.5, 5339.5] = -0.7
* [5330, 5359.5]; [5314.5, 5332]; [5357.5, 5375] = -0.5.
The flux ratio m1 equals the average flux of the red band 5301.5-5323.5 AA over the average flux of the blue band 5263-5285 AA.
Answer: 1.19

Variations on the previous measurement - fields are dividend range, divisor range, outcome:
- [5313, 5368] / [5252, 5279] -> 1.12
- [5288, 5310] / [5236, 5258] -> 1.05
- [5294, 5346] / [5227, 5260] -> 1.03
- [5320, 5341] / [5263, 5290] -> 1.08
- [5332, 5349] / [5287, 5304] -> 0.99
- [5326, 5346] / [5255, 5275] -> 1.11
